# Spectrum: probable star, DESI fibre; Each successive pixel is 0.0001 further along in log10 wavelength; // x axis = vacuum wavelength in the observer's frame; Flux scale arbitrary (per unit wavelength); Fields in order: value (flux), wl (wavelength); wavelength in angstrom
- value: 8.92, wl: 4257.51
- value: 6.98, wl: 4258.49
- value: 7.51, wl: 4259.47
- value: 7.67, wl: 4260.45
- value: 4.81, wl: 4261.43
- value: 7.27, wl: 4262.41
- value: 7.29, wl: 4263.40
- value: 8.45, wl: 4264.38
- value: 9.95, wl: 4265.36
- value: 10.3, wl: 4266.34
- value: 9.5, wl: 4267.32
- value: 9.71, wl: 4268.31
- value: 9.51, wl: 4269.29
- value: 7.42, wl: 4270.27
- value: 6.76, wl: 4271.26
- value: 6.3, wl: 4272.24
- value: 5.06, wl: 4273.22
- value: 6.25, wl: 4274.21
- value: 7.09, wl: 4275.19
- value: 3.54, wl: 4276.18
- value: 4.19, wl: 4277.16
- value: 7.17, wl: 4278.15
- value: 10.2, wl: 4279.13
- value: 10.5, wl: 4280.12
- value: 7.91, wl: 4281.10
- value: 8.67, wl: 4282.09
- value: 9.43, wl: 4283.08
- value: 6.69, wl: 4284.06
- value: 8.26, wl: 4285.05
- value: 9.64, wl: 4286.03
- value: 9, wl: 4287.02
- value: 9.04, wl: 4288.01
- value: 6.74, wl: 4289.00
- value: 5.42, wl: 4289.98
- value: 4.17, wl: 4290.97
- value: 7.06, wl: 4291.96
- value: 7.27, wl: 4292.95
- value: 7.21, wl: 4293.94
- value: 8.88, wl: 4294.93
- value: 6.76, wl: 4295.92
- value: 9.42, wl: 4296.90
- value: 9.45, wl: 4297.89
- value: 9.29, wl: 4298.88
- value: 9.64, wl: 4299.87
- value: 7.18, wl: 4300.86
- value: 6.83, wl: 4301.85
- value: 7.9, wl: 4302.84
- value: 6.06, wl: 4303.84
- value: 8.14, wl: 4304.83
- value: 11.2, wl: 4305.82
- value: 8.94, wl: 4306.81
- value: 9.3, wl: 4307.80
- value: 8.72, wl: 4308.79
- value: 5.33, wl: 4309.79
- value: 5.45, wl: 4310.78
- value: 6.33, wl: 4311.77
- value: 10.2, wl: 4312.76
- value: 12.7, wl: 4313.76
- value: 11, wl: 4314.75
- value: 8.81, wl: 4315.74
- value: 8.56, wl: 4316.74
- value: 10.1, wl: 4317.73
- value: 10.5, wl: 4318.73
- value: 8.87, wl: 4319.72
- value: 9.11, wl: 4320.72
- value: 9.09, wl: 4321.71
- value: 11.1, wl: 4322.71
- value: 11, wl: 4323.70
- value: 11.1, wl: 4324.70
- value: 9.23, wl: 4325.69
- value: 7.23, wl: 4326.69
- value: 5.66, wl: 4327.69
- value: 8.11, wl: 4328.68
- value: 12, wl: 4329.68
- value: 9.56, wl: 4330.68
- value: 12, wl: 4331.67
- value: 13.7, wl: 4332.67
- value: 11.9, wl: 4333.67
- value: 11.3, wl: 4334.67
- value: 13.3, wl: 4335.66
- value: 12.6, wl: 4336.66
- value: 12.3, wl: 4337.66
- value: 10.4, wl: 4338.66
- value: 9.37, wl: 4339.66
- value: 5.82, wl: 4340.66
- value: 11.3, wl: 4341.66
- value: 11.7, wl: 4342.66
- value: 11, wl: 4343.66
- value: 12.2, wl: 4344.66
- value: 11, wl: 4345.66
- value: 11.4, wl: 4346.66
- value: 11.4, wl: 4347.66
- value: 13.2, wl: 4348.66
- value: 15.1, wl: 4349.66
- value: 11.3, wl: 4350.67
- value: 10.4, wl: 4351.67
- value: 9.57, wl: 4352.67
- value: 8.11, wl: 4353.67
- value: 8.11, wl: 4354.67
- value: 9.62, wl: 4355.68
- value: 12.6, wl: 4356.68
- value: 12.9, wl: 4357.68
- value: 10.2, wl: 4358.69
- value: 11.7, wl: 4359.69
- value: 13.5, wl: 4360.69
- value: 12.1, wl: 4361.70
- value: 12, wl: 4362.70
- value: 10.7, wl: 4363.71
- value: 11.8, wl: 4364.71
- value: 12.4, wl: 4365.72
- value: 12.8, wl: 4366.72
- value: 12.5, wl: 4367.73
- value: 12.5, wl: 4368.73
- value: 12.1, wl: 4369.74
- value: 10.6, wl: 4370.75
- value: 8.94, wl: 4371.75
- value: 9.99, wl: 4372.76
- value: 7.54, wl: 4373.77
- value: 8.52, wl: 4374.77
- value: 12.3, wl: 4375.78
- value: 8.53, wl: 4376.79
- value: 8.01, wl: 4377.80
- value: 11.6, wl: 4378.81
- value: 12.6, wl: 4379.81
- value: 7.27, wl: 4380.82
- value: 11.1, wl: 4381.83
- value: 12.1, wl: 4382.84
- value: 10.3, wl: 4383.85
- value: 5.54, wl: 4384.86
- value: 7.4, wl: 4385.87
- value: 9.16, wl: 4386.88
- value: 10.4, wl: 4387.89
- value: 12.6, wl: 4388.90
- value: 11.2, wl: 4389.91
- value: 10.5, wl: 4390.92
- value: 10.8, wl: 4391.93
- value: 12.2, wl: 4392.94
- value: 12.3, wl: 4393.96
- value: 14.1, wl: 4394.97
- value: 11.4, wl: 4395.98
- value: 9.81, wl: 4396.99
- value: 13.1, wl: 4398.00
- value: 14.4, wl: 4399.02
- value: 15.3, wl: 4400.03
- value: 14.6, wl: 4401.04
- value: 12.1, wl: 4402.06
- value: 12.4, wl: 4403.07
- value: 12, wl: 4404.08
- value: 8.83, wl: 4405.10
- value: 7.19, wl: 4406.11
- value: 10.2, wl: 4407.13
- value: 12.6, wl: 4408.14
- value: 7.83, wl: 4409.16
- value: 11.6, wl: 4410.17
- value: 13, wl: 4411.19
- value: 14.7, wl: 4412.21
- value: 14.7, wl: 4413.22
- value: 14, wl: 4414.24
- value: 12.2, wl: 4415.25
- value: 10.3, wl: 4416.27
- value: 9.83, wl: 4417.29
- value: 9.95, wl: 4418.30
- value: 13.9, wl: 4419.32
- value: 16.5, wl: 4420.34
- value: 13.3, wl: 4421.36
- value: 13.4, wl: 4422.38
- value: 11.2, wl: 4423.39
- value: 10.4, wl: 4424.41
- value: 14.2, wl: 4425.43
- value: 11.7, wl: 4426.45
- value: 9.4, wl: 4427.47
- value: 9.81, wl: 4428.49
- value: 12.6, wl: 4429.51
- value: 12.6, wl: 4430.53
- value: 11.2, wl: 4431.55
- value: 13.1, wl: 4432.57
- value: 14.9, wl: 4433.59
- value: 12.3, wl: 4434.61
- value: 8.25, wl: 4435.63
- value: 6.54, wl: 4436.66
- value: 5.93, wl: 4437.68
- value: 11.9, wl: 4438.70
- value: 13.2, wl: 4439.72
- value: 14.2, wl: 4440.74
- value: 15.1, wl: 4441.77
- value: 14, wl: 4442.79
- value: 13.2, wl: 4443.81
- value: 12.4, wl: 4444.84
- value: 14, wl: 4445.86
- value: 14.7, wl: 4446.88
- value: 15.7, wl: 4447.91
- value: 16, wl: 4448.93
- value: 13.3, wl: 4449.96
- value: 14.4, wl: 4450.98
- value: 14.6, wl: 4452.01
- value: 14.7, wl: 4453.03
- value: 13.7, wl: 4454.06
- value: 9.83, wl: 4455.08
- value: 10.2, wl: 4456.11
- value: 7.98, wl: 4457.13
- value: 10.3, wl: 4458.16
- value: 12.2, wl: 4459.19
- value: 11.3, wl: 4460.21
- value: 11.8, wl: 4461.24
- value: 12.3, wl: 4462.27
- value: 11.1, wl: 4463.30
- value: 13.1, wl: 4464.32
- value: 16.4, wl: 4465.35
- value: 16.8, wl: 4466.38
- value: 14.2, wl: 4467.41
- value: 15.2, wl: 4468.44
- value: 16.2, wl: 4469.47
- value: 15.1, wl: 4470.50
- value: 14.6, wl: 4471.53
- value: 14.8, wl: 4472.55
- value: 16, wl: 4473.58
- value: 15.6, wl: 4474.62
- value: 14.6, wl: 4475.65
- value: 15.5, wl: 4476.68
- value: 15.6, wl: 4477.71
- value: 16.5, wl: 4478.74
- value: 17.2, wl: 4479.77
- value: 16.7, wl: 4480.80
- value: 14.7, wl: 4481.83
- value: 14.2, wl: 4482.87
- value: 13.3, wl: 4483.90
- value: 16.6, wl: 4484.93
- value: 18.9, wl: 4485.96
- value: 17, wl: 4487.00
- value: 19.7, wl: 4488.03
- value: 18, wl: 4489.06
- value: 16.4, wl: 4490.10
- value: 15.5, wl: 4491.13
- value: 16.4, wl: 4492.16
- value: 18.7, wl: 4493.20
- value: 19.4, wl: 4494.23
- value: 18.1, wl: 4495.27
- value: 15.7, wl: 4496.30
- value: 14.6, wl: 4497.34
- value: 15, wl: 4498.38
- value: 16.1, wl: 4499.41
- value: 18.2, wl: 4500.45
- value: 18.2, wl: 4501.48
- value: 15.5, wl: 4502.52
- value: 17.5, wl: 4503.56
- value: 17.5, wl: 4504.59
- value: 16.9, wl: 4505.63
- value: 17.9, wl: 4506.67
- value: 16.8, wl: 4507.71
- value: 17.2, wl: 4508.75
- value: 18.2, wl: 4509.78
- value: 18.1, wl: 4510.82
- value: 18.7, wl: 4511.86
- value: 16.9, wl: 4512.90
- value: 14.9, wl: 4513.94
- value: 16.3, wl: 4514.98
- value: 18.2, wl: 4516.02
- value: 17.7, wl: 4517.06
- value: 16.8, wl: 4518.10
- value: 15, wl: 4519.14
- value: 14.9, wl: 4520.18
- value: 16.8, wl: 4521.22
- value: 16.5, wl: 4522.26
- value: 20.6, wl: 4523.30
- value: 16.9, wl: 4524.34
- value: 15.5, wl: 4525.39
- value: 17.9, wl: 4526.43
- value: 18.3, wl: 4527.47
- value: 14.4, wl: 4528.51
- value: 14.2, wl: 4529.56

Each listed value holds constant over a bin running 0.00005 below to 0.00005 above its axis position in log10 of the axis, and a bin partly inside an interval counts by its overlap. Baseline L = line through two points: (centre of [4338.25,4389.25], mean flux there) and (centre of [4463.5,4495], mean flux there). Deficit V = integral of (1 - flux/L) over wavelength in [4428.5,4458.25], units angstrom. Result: 4.1 angstrom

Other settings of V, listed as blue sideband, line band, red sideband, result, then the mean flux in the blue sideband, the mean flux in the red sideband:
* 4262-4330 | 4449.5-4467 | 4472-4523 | 2.8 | 8.29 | 16.7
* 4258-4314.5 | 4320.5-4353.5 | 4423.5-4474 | -4.7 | 7.87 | 12.8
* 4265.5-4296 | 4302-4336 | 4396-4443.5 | -2.4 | 7.64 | 12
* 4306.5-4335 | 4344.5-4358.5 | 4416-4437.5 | -1.4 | 9.54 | 11.6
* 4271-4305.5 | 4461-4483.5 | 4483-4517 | 1.2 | 7.54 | 17.1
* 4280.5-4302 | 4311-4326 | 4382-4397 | -1.8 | 7.94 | 10.7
